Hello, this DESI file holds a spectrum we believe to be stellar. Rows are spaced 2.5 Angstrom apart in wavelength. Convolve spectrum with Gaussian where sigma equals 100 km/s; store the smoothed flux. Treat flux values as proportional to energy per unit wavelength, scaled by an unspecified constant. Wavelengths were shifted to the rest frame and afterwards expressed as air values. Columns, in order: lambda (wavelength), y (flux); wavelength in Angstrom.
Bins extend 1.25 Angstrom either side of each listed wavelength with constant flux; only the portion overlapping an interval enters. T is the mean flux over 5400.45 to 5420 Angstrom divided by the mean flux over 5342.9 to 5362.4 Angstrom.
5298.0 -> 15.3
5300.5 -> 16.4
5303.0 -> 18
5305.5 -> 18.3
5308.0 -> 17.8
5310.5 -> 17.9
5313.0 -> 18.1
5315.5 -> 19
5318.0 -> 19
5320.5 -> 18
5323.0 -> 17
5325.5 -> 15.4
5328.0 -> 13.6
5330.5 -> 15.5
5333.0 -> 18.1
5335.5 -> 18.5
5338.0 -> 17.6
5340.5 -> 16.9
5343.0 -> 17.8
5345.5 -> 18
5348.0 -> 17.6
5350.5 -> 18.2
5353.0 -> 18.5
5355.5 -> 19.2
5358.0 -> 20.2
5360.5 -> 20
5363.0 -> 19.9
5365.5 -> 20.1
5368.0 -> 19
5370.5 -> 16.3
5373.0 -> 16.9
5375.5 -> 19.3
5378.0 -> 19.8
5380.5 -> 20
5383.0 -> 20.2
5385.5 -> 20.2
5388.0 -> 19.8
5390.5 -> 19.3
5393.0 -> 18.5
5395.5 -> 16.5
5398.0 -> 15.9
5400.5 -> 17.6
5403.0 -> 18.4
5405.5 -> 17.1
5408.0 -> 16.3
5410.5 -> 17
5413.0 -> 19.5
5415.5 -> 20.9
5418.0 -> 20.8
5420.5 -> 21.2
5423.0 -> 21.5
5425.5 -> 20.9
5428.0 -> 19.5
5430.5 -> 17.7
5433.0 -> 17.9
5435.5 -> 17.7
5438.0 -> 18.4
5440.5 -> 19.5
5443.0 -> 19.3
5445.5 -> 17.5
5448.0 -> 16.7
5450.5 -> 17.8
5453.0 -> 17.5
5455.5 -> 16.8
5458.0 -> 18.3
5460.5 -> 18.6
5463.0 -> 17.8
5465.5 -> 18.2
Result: 0.99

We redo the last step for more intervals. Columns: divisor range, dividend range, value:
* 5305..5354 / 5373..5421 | 1.07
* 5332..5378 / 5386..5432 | 1.02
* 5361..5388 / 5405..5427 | 1.02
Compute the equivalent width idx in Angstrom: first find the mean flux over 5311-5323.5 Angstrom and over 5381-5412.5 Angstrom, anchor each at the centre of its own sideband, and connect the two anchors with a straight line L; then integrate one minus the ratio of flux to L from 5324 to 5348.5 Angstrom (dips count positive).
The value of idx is 1.8 Angstrom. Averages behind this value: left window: 18.3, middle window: 16.9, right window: 18.1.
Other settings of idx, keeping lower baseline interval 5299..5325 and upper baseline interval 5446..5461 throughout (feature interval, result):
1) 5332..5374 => -1.5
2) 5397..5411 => 0.5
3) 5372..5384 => -1.1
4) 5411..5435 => -3.0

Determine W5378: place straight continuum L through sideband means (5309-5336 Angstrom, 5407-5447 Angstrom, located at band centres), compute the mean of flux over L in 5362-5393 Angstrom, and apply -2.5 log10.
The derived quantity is -0.06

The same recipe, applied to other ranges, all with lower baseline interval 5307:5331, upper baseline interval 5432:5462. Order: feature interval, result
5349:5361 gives -0.10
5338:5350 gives -0.02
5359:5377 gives -0.08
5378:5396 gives -0.10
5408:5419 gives -0.08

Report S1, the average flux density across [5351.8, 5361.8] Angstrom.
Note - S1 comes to 19.5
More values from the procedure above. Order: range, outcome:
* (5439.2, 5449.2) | 18.3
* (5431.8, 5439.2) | 18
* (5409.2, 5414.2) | 18.2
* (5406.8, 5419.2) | 18.9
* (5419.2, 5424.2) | 21.3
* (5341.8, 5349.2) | 17.8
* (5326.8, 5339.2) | 16.7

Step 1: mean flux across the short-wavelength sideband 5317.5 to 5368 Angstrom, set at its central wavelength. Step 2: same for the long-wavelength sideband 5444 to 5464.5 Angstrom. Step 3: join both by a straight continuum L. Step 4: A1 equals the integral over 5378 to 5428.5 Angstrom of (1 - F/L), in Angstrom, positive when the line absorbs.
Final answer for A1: -3.6 Angstrom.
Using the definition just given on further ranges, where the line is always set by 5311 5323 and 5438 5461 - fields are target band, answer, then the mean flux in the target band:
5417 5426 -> -1.5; 21.1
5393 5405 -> 0.6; 17.2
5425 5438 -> -0.4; 18.6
